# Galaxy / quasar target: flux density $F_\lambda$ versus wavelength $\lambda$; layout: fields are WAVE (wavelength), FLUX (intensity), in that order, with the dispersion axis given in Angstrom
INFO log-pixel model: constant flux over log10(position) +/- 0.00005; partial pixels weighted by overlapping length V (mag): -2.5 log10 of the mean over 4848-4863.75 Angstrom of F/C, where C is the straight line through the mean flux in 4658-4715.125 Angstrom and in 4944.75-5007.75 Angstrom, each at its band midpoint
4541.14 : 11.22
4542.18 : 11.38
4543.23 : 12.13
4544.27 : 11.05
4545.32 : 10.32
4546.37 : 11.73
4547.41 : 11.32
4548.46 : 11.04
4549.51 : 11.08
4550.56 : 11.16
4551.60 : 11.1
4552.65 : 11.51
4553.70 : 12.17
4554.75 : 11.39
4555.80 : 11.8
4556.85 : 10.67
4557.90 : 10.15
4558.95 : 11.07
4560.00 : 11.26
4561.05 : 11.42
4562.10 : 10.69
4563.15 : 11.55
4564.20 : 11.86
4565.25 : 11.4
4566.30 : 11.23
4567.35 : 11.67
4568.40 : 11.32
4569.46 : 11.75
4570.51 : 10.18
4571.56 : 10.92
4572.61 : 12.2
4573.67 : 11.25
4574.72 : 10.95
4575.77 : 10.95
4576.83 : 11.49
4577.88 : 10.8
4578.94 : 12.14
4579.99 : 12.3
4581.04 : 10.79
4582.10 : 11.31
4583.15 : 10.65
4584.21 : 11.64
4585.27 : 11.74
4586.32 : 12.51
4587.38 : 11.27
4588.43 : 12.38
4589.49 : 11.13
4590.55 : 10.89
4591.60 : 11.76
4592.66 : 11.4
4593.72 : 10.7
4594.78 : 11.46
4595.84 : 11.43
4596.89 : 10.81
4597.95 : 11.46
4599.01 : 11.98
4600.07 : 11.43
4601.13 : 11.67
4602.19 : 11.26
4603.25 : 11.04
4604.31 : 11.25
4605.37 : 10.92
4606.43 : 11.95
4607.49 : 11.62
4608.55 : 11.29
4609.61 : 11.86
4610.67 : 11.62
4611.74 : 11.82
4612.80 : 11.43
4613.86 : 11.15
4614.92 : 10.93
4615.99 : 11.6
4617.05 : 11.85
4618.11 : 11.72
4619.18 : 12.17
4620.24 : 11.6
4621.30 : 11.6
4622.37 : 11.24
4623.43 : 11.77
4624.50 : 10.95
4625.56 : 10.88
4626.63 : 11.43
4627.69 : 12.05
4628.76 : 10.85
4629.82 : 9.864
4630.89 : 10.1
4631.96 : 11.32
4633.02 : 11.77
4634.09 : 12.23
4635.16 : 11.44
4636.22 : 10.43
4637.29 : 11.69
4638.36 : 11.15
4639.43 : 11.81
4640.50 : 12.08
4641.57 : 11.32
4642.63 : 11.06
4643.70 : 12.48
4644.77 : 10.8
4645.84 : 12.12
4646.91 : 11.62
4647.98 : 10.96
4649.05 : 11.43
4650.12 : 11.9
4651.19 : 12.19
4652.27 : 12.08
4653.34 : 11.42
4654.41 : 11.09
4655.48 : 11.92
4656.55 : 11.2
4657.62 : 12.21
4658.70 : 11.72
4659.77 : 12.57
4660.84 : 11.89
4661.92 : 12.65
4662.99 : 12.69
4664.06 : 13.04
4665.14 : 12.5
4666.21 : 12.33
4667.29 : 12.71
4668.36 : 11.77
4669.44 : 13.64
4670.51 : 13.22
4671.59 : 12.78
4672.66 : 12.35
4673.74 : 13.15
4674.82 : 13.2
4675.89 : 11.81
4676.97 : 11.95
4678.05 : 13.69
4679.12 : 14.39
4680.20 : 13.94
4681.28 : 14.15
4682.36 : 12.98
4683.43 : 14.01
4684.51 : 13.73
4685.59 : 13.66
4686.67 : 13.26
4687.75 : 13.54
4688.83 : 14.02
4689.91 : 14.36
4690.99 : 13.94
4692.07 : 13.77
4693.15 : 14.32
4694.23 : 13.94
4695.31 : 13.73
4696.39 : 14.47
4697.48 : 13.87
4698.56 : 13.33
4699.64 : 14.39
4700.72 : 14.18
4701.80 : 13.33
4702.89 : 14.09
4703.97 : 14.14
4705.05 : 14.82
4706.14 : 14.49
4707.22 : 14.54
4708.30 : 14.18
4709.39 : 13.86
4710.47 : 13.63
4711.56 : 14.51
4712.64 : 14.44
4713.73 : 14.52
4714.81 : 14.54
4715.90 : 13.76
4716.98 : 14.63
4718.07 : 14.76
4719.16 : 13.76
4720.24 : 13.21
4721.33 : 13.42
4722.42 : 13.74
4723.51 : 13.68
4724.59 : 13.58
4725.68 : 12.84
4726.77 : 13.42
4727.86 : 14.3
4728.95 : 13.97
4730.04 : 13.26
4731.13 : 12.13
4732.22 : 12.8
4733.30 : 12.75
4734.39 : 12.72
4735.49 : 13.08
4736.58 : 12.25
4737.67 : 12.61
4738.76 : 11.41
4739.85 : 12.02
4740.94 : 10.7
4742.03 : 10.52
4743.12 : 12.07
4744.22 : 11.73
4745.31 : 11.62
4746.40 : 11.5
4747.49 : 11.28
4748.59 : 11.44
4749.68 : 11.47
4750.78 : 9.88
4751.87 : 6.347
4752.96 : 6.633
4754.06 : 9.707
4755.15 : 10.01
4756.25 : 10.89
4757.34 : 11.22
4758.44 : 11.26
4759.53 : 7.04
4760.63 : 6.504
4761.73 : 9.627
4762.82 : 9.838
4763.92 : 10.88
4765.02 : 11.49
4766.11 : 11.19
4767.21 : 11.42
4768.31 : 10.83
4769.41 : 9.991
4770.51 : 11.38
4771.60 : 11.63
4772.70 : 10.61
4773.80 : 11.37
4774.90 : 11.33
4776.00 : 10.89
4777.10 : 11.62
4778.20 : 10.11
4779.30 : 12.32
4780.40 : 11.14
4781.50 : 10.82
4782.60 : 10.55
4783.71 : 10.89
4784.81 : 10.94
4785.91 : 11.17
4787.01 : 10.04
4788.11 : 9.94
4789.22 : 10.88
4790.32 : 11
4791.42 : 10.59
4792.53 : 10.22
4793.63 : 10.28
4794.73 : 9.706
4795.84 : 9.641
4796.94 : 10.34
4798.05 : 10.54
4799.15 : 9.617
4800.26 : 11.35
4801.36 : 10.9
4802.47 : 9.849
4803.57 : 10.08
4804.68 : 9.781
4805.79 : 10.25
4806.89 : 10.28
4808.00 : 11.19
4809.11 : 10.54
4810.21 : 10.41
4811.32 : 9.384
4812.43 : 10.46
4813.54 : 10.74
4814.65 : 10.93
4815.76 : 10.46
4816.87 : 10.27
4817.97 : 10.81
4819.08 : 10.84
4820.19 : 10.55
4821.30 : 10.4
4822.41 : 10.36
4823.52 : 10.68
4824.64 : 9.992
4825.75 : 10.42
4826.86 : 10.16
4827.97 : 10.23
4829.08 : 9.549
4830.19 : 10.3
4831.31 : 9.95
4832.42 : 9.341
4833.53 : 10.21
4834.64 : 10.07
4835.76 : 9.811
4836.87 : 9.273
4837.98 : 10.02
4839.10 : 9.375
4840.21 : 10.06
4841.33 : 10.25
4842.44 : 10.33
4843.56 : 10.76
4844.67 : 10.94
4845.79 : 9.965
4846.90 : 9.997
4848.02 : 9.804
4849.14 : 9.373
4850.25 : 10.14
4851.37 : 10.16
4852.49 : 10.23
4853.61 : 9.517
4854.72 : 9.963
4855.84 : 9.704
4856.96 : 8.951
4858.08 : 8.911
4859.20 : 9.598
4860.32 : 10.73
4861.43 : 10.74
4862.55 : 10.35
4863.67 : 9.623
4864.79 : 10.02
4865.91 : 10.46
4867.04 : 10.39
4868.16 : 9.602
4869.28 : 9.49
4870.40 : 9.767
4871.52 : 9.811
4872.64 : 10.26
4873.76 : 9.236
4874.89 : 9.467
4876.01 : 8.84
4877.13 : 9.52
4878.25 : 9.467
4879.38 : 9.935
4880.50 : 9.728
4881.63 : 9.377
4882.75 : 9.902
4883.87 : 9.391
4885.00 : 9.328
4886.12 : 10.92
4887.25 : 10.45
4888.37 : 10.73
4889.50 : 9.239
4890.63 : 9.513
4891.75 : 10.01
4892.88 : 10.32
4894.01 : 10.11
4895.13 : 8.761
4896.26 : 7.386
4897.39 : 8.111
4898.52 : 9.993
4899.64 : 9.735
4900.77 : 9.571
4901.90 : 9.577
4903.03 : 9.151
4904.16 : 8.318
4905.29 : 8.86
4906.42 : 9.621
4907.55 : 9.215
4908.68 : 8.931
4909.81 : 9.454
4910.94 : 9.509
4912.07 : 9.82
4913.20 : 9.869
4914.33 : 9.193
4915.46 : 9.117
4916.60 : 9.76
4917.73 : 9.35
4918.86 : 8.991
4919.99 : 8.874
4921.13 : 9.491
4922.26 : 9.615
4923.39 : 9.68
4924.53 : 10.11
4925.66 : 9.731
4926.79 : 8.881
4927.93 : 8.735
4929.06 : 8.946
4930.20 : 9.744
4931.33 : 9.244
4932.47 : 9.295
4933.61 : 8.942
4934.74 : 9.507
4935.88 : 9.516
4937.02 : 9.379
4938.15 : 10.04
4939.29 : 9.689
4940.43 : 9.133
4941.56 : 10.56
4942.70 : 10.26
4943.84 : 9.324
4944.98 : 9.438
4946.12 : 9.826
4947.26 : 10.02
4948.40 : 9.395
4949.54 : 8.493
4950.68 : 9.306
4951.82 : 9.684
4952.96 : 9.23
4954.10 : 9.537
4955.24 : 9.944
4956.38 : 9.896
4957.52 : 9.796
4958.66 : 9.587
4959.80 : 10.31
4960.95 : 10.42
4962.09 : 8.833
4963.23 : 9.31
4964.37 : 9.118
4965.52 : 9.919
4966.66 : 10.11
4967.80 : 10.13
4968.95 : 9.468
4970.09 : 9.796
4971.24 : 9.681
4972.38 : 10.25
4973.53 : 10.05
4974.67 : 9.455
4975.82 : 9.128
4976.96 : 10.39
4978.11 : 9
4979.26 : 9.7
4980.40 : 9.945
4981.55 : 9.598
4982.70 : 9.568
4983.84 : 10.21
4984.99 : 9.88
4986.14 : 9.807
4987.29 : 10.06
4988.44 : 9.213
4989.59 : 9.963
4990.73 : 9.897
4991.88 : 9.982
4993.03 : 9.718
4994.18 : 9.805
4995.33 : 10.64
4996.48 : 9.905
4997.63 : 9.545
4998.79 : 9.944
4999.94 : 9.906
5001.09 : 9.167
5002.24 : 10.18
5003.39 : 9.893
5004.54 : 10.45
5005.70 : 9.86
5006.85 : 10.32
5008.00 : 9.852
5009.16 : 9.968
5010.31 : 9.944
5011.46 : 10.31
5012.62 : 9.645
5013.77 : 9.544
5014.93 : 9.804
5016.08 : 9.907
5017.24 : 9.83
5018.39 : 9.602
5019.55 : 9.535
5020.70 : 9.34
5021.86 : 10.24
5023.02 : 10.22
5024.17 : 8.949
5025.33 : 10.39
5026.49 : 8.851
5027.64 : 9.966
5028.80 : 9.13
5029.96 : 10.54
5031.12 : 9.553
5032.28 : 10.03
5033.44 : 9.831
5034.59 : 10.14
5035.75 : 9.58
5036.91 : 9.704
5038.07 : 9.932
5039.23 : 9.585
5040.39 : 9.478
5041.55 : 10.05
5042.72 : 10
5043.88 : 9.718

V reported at 0.15 mag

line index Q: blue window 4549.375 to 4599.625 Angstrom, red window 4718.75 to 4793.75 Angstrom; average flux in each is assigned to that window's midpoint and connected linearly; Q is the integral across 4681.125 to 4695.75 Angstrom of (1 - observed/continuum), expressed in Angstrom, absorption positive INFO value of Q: -3.25 Angstrom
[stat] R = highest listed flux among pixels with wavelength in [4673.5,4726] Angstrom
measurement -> 14.82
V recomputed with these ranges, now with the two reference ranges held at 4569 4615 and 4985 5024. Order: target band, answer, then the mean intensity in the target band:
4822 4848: 0.04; 10.1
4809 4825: 0.01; 10.5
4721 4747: -0.16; 12.6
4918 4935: 0.09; 9.32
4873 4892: 0.07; 9.71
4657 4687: -0.16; 12.9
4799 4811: 0.02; 10.4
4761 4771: 0.01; 10.7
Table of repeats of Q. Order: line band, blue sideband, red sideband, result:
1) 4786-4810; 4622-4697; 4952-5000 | 1.9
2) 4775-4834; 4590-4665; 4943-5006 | 0.9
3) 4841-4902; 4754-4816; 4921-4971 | 1.3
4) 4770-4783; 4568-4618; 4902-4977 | -0.9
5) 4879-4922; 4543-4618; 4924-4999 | 2.1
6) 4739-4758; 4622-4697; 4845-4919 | 1.2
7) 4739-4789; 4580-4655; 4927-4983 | 0.3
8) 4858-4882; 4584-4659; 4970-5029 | 1.3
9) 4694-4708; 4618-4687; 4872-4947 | -3.0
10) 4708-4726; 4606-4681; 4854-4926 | -4.4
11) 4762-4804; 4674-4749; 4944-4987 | 5.5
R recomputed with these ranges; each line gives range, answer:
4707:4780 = 14.76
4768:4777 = 11.63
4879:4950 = 10.92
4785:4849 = 11.35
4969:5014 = 10.64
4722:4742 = 14.3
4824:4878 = 10.94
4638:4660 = 12.57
